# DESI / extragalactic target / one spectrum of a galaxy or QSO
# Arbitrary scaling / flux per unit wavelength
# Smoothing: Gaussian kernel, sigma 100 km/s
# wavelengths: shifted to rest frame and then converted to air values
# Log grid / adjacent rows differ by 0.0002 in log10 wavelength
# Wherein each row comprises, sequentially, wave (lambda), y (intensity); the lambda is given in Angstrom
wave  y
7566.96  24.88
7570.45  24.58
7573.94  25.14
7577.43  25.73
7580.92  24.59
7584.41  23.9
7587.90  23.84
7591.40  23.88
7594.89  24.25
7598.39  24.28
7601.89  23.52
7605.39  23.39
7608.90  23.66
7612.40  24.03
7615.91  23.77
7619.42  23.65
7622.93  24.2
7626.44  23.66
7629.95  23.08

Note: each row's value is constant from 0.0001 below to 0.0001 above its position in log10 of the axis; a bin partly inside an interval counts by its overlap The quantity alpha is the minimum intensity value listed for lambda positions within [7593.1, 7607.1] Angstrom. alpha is 23.39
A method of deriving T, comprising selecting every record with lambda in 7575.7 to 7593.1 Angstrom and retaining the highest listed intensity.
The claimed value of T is 25.73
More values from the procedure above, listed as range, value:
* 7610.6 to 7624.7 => 24.2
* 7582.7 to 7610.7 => 24.28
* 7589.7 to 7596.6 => 24.25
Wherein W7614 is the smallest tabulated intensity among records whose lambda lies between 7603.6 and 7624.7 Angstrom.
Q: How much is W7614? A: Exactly 23.39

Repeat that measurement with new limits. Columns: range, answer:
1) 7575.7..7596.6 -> 23.84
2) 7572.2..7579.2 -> 25.14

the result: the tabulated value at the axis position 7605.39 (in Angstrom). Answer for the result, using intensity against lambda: 23.39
